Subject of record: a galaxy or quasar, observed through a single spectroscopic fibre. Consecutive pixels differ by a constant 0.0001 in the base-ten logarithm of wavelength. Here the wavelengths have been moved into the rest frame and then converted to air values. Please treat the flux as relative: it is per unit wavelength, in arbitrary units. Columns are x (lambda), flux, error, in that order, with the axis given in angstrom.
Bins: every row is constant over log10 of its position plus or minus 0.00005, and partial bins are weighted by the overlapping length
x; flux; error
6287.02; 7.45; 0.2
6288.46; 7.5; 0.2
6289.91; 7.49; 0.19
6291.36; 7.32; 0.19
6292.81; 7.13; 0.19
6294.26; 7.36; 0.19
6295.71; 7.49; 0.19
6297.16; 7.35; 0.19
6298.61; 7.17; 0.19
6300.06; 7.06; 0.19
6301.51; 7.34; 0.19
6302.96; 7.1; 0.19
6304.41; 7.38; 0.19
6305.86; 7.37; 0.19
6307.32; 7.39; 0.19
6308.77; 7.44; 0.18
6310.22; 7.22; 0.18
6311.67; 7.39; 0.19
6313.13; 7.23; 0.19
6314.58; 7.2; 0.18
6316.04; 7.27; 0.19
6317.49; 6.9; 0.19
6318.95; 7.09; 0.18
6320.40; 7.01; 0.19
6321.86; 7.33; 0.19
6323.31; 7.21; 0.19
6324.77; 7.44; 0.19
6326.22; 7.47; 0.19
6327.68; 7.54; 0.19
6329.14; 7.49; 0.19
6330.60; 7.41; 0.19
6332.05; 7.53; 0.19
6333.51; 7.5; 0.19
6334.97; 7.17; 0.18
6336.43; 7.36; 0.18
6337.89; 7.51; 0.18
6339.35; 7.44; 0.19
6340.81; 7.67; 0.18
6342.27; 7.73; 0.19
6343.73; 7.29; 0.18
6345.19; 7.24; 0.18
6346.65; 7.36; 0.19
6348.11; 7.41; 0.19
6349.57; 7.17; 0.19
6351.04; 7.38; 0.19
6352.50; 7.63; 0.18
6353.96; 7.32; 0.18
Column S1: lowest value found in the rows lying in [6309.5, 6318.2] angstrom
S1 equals 6.9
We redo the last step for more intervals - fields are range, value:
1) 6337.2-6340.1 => 7.44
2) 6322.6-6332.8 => 7.21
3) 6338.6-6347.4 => 7.24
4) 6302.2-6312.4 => 7.1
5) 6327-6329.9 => 7.49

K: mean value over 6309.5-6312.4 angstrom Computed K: 7.3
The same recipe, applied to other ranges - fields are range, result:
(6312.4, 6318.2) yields 7.15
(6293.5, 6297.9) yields 7.39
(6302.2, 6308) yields 7.31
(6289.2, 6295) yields 7.32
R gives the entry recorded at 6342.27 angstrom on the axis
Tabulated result 7.73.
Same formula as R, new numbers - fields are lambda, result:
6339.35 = 7.44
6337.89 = 7.51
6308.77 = 7.44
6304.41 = 7.38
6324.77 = 7.44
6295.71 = 7.49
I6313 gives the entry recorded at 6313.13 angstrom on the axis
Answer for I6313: 7.23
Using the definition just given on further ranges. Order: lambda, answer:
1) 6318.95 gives 7.09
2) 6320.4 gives 7.01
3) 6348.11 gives 7.41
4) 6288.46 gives 7.5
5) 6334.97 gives 7.17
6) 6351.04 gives 7.38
